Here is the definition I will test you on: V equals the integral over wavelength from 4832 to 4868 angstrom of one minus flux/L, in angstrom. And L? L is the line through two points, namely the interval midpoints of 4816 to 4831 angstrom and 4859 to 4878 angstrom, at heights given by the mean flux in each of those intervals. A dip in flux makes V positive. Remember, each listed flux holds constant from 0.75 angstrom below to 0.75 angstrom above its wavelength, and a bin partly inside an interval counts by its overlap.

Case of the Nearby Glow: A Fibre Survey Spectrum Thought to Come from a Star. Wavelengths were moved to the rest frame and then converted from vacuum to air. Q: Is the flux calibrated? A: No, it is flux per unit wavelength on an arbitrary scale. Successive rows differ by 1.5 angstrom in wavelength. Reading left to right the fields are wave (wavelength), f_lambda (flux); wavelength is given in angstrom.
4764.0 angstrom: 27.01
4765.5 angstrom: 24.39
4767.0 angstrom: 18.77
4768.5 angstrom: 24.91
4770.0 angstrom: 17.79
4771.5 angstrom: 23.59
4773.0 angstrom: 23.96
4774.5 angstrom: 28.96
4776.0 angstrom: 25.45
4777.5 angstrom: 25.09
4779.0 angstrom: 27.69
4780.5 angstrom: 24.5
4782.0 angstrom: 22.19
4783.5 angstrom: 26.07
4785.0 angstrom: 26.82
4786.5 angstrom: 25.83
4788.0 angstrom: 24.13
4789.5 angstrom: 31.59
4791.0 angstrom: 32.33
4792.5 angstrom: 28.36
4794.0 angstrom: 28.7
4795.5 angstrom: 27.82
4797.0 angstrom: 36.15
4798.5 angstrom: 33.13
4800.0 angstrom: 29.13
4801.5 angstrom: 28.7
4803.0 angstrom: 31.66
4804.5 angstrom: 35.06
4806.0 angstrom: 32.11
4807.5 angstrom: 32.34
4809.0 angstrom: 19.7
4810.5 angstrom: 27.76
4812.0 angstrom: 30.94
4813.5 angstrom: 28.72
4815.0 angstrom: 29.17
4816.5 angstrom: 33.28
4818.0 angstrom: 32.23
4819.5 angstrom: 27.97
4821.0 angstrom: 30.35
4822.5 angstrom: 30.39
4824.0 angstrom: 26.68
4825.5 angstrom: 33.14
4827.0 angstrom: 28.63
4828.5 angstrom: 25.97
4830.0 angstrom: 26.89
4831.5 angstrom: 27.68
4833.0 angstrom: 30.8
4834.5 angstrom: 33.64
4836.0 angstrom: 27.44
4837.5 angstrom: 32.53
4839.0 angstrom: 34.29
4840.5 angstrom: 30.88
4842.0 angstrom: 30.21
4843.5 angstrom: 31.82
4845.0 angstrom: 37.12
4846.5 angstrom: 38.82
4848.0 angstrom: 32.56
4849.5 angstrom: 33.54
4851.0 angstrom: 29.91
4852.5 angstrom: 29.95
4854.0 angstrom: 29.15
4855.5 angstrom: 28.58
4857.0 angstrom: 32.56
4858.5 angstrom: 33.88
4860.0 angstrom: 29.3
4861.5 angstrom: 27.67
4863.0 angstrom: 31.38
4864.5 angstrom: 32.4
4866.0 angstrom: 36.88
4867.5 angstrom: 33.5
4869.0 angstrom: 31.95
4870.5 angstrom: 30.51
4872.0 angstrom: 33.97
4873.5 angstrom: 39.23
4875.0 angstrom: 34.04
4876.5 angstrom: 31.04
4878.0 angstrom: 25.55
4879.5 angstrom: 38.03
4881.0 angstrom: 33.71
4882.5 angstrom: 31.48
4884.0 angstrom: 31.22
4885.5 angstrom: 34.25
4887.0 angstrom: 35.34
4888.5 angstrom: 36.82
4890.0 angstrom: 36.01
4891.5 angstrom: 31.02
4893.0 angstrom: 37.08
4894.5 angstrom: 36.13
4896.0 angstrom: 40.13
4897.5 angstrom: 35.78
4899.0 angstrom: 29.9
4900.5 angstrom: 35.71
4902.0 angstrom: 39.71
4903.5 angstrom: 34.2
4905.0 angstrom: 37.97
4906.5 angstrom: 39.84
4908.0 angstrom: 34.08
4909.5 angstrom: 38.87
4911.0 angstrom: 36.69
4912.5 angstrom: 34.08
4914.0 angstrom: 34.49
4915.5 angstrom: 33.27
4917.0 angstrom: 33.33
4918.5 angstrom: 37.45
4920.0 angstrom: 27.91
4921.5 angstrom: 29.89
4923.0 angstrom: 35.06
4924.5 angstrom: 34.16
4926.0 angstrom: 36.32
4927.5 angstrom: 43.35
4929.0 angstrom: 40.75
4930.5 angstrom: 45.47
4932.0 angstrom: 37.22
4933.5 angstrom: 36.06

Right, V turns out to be -0.9 angstrom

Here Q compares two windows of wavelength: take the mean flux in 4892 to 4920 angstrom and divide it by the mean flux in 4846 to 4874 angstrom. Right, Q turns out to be 1.11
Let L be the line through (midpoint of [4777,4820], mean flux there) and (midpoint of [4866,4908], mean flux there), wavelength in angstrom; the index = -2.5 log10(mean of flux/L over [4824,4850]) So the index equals 0.00 mag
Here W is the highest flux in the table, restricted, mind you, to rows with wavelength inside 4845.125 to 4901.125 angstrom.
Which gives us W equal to 40.13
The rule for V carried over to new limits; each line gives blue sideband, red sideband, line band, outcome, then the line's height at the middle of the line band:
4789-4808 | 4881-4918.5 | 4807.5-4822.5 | 1.32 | 32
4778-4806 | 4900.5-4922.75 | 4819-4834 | 0.87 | 30.7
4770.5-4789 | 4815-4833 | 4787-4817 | -2.85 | 27.4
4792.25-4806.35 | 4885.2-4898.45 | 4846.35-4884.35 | 2.45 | 34.5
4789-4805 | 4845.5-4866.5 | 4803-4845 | 1.71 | 31.5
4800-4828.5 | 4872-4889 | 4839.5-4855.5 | -0.26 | 31.7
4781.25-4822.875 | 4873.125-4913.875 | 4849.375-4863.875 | 1.01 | 32.8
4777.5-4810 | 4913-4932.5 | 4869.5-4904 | -0.40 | 34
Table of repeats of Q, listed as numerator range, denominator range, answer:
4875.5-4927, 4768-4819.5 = 1.23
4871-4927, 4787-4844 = 1.16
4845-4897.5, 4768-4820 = 1.18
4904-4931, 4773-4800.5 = 1.30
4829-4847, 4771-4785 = 1.25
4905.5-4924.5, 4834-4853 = 1.06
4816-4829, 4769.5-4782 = 1.21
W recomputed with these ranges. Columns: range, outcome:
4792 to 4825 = 36.15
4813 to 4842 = 34.29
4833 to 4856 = 38.82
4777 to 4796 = 32.33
